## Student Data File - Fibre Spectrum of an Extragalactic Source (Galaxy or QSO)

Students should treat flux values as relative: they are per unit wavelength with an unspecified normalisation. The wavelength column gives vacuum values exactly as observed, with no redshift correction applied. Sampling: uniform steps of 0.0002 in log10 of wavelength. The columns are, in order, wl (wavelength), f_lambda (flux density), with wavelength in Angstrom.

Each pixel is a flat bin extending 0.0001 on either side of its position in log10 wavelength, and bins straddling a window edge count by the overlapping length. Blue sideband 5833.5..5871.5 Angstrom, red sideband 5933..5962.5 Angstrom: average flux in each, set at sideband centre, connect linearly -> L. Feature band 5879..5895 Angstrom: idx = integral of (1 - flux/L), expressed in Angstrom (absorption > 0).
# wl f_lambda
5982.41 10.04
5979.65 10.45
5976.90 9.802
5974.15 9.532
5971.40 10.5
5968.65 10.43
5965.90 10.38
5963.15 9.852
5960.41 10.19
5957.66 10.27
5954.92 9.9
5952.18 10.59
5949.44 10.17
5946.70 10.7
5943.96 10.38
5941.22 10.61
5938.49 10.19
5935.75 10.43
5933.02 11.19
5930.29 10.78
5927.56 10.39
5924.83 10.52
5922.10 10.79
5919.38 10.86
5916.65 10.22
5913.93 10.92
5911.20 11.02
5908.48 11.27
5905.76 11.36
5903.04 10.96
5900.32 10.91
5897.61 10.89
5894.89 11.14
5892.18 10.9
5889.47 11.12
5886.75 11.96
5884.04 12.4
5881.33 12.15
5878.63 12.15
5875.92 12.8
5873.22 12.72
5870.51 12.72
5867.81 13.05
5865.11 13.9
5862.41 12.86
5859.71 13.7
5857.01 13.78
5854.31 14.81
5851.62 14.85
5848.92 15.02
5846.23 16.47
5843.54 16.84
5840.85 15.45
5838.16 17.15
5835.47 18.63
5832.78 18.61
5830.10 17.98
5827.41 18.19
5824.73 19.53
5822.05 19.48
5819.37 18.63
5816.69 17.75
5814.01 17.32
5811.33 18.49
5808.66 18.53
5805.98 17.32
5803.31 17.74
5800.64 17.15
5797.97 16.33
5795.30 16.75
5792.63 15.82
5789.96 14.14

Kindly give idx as 1.99 Angstrom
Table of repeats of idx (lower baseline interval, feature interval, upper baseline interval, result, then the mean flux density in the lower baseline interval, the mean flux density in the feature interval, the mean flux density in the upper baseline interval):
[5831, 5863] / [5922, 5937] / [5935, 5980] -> 1.3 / 15.8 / 10.7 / 10.2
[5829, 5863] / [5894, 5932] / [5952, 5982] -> 5.5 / 15.9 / 10.9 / 10.2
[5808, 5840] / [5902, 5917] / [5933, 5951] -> 1.9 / 18.3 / 11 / 10.5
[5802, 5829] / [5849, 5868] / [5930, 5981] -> 2.2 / 18.3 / 14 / 10.3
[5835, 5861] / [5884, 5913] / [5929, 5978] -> 4.1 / 15.6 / 11.2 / 10.3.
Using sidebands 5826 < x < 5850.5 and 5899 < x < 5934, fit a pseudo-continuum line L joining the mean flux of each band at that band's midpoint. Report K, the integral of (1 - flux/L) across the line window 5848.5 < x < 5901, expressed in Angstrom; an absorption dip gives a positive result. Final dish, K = 5.71 Angstrom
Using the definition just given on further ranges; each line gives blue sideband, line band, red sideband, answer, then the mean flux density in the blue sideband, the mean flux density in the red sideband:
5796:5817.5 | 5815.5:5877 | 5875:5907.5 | -4.4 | 17.6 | 11.5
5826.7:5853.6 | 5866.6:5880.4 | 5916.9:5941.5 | 1.8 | 16.8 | 10.6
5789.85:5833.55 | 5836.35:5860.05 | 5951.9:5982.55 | 0.7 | 17.7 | 10.2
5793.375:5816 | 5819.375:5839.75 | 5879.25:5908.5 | -3.5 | 17.4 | 11.4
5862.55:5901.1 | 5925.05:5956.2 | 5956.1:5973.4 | 0.8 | 12.1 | 10.2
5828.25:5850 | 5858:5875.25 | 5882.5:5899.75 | 1.1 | 17.1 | 11.4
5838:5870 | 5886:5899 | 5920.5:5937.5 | 1.5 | 14.7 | 10.7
